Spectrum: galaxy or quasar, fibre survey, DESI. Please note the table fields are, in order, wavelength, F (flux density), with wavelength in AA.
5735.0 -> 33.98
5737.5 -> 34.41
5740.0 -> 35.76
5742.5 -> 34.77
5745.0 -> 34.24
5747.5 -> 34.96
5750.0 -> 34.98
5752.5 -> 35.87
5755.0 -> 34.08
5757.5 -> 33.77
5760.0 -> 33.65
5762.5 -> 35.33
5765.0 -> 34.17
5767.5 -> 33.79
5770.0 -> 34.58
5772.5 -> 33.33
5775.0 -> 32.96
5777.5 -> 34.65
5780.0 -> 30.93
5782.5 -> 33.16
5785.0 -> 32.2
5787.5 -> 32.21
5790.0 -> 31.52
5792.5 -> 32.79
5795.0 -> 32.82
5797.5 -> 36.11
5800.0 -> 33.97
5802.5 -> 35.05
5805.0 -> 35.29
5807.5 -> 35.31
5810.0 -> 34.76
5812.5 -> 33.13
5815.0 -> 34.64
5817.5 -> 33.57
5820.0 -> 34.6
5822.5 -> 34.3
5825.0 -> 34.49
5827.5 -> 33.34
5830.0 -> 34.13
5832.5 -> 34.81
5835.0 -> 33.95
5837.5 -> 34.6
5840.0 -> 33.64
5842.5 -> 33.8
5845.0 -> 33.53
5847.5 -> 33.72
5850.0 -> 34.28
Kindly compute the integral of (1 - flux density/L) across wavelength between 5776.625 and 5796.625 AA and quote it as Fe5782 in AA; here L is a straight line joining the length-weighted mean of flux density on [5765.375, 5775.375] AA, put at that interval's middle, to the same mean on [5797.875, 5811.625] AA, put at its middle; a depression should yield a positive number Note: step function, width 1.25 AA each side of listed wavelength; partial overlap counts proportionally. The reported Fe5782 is 1.0 AA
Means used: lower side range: 33.8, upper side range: 34.9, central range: 32.6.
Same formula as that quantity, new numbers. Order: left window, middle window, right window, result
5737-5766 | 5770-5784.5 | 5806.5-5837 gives 0.6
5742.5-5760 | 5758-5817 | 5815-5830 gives 1.0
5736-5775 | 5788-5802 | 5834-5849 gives 0.3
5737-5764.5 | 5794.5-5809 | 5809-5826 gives -0.2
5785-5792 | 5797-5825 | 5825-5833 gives -1.2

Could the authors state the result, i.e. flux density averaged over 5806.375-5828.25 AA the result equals 34.3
